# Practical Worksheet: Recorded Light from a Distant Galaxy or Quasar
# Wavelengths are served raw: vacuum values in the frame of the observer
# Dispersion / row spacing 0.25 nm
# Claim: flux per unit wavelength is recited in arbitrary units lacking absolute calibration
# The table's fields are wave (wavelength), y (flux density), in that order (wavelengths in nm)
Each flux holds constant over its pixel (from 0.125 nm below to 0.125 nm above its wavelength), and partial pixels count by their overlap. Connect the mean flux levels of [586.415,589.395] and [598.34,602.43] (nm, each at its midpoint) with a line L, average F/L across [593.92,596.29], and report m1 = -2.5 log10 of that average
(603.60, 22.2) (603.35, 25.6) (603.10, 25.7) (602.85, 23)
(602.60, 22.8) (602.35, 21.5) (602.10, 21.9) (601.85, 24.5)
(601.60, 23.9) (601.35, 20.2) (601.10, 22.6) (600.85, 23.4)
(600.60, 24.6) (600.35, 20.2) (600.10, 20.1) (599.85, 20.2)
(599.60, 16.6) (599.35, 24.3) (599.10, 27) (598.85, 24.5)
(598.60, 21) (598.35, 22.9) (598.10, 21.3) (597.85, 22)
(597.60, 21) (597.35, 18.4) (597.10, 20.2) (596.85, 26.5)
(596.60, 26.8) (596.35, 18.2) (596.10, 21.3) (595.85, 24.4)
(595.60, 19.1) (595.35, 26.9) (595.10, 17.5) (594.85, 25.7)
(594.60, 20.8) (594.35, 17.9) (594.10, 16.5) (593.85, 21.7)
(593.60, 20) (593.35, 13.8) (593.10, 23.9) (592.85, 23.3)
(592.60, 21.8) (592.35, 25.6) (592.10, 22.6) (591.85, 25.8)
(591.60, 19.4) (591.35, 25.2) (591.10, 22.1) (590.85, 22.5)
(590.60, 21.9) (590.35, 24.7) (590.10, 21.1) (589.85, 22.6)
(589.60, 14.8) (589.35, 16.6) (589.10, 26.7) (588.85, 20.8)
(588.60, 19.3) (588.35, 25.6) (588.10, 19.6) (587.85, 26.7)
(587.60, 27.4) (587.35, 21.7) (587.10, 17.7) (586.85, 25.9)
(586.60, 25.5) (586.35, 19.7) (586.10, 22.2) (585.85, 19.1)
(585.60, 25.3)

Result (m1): 0.07 mag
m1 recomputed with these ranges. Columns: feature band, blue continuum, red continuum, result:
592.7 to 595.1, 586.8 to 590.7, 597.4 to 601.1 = 0.09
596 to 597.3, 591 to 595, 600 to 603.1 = -0.02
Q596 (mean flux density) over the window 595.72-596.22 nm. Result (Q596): 22.8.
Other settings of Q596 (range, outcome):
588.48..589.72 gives 19.7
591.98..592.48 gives 24.1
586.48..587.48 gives 22.7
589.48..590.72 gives 21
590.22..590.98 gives 23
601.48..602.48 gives 22.9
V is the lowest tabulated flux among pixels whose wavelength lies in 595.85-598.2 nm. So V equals 18.2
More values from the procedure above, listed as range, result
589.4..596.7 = 13.8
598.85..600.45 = 16.6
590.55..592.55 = 19.4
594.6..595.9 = 17.5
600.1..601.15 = 20.1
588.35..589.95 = 14.8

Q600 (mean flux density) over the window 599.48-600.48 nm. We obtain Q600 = 19.3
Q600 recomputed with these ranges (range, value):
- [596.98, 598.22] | 20.6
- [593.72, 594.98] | 20.5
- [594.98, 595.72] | 21.2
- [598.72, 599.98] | 22.5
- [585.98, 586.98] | 23.3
